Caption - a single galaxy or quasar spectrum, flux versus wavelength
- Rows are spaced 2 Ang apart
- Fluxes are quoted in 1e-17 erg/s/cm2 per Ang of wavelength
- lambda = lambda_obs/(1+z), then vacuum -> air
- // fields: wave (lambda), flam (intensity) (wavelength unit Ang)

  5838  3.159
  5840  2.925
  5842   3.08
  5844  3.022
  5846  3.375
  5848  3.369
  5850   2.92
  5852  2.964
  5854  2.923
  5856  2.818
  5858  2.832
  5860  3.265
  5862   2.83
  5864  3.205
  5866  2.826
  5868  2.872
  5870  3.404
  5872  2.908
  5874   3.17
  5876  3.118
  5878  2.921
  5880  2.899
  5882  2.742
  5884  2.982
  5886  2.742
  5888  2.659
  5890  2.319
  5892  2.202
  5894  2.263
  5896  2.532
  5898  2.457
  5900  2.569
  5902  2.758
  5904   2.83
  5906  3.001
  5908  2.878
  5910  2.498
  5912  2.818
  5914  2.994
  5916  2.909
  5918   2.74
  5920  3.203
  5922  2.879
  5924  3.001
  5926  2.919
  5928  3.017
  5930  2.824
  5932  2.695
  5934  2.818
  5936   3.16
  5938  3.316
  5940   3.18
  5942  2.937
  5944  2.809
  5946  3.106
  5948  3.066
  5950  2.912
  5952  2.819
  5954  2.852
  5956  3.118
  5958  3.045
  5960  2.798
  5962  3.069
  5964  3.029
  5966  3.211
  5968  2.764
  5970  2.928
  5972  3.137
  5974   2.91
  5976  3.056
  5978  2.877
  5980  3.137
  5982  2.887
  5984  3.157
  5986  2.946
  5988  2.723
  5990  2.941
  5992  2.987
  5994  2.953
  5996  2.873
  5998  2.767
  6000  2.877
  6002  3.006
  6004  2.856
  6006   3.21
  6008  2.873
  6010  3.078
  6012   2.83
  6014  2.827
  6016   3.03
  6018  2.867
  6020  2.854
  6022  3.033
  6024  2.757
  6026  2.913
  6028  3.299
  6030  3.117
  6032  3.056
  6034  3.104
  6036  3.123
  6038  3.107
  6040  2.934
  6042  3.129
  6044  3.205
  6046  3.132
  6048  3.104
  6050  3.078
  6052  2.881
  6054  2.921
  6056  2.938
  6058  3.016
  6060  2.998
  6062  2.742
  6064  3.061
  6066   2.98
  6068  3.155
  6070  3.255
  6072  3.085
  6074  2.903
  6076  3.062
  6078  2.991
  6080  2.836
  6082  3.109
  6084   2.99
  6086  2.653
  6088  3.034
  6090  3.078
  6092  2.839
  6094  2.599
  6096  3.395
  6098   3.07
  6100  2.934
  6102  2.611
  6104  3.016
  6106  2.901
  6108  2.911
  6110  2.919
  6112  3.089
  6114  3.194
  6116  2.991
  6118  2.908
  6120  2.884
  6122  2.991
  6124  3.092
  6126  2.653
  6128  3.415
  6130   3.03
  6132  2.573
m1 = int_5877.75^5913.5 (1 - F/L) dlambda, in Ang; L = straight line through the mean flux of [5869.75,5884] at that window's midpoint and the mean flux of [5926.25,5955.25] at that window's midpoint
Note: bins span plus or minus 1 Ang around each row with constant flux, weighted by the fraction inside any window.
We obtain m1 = 3.8 Ang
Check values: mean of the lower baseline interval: 3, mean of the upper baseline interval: 2.97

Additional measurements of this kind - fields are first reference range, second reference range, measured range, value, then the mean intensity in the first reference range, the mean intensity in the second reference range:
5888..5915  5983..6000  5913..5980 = -4.97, 2.63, 2.92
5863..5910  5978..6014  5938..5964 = -1.02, 2.79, 2.94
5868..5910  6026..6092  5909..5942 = -1.34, 2.76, 3.03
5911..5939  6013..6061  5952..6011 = 0.37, 2.95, 3.02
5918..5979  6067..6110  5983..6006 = 0.36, 2.98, 2.97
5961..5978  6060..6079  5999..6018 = 0.40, 3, 3.02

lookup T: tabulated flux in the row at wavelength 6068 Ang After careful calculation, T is 3.155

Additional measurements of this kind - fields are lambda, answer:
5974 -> 2.91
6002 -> 3.006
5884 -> 2.982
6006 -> 3.21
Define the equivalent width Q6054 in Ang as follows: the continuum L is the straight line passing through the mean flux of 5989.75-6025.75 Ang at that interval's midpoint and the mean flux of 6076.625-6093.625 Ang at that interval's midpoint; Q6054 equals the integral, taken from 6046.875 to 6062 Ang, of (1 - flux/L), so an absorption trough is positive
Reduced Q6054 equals -0.2 Ang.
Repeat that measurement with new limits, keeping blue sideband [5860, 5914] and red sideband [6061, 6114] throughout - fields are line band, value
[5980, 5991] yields -0.2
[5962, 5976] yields -0.7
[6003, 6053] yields -1.6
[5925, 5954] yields -1.2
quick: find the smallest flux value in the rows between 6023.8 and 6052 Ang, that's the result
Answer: 2.757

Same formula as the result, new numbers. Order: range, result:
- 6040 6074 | 2.742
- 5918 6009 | 2.695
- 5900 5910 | 2.498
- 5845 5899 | 2.202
